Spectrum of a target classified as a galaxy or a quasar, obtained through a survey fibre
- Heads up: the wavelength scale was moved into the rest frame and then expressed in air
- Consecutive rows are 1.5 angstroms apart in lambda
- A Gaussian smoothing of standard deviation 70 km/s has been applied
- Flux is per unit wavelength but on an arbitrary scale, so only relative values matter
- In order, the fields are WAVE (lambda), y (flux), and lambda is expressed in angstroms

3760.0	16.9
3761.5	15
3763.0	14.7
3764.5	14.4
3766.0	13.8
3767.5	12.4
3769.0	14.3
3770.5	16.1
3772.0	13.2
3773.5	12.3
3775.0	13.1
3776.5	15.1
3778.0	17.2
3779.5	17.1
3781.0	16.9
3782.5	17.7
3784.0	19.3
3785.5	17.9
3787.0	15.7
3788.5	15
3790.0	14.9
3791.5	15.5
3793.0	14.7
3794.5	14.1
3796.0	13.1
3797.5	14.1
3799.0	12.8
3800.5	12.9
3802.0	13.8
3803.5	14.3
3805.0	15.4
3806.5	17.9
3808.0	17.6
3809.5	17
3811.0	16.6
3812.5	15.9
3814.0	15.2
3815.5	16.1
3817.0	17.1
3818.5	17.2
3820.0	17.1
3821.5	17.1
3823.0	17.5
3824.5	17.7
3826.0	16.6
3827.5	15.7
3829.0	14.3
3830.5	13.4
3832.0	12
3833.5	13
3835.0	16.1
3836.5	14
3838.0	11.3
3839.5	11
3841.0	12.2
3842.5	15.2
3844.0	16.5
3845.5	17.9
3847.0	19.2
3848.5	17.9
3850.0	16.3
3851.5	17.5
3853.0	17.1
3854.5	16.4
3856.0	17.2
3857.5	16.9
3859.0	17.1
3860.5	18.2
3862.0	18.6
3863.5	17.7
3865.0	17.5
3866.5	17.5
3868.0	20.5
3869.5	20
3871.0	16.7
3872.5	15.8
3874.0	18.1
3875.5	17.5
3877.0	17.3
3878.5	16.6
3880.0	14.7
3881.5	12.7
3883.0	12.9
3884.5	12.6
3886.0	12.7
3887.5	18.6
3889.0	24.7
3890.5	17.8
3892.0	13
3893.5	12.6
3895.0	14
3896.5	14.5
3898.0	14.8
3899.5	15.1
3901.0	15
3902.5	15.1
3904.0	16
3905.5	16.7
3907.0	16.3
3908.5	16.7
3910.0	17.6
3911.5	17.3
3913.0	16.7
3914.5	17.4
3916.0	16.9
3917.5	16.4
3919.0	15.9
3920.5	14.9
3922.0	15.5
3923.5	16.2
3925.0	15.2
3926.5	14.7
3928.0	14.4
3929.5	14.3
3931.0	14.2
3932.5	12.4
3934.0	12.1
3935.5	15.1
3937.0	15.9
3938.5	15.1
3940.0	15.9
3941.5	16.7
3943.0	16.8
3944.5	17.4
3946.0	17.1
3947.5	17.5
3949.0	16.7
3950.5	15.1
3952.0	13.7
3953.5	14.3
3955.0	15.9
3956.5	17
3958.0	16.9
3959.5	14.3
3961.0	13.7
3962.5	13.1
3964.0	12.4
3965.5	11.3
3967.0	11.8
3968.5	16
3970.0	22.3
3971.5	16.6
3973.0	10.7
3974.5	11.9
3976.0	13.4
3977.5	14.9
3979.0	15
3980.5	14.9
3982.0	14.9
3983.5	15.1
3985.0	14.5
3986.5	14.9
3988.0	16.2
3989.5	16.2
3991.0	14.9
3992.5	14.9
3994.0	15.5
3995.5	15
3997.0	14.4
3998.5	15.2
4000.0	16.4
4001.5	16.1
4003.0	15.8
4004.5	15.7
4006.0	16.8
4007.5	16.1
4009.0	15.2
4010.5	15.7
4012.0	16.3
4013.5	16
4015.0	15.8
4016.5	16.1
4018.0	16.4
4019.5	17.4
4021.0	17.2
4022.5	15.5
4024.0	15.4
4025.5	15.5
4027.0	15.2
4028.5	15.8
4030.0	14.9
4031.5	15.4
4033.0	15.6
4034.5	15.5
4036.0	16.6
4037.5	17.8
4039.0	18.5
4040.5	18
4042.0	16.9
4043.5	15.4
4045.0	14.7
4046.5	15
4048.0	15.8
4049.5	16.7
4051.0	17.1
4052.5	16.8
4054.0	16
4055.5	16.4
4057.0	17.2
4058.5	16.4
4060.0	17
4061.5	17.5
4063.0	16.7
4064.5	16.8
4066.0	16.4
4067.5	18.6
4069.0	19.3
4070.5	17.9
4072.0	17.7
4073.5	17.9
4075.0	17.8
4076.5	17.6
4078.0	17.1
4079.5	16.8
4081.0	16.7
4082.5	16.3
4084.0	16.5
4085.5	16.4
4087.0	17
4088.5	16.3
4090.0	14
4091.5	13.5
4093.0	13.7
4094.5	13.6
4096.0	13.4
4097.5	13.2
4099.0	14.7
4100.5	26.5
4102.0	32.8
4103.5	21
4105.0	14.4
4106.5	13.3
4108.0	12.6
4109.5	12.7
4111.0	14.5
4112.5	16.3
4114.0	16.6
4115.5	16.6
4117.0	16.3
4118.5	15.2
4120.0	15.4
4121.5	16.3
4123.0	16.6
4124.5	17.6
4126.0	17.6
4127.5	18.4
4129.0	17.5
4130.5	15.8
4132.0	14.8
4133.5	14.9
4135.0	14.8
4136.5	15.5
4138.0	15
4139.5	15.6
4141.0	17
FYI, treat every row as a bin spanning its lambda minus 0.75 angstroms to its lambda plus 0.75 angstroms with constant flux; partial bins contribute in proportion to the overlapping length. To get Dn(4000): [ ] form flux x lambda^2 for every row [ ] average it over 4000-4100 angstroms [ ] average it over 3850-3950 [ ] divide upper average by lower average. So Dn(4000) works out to 1.1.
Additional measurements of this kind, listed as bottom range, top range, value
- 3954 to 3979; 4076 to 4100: 1.13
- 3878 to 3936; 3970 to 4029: 1.05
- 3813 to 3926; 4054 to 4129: 1.16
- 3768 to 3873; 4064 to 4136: 1.20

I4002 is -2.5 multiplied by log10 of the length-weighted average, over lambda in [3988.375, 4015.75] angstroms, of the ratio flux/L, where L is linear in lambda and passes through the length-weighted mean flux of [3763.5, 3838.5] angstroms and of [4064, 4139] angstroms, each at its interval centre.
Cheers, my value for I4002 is 0.03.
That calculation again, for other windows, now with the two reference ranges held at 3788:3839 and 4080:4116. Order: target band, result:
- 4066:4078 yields -0.11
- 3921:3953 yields 0.03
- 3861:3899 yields -0.06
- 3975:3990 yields 0.07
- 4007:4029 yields 0.00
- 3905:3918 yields -0.09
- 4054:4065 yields -0.04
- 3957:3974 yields 0.10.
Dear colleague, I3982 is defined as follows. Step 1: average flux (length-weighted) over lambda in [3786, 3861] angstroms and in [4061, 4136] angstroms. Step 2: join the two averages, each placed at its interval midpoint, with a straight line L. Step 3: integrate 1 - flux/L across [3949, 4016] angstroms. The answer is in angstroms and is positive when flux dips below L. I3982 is 4.6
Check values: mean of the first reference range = 15.6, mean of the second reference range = 16.6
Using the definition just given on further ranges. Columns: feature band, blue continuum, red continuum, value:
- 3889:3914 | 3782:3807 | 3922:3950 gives -0.8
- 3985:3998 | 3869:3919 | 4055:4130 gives 1.0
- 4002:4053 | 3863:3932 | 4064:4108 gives 1.9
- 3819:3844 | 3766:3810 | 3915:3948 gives 0.9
